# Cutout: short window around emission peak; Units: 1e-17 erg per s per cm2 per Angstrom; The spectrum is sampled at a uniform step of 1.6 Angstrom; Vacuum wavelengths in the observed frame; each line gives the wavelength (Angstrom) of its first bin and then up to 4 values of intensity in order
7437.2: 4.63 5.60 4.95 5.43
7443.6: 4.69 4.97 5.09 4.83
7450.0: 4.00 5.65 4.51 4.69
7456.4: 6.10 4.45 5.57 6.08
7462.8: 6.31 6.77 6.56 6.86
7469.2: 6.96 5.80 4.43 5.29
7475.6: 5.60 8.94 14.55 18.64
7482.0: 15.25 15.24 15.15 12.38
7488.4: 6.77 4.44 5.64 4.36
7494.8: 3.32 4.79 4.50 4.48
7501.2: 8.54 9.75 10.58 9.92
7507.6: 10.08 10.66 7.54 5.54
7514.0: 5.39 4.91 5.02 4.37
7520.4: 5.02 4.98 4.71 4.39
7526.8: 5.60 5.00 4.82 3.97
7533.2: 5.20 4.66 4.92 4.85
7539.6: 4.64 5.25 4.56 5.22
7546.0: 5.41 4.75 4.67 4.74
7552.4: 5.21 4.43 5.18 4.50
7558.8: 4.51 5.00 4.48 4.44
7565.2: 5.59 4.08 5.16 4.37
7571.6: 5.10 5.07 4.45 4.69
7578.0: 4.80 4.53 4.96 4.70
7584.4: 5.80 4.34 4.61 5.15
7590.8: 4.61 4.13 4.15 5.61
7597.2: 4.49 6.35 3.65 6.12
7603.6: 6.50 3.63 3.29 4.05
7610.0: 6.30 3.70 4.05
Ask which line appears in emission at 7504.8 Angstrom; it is [N II] 6583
